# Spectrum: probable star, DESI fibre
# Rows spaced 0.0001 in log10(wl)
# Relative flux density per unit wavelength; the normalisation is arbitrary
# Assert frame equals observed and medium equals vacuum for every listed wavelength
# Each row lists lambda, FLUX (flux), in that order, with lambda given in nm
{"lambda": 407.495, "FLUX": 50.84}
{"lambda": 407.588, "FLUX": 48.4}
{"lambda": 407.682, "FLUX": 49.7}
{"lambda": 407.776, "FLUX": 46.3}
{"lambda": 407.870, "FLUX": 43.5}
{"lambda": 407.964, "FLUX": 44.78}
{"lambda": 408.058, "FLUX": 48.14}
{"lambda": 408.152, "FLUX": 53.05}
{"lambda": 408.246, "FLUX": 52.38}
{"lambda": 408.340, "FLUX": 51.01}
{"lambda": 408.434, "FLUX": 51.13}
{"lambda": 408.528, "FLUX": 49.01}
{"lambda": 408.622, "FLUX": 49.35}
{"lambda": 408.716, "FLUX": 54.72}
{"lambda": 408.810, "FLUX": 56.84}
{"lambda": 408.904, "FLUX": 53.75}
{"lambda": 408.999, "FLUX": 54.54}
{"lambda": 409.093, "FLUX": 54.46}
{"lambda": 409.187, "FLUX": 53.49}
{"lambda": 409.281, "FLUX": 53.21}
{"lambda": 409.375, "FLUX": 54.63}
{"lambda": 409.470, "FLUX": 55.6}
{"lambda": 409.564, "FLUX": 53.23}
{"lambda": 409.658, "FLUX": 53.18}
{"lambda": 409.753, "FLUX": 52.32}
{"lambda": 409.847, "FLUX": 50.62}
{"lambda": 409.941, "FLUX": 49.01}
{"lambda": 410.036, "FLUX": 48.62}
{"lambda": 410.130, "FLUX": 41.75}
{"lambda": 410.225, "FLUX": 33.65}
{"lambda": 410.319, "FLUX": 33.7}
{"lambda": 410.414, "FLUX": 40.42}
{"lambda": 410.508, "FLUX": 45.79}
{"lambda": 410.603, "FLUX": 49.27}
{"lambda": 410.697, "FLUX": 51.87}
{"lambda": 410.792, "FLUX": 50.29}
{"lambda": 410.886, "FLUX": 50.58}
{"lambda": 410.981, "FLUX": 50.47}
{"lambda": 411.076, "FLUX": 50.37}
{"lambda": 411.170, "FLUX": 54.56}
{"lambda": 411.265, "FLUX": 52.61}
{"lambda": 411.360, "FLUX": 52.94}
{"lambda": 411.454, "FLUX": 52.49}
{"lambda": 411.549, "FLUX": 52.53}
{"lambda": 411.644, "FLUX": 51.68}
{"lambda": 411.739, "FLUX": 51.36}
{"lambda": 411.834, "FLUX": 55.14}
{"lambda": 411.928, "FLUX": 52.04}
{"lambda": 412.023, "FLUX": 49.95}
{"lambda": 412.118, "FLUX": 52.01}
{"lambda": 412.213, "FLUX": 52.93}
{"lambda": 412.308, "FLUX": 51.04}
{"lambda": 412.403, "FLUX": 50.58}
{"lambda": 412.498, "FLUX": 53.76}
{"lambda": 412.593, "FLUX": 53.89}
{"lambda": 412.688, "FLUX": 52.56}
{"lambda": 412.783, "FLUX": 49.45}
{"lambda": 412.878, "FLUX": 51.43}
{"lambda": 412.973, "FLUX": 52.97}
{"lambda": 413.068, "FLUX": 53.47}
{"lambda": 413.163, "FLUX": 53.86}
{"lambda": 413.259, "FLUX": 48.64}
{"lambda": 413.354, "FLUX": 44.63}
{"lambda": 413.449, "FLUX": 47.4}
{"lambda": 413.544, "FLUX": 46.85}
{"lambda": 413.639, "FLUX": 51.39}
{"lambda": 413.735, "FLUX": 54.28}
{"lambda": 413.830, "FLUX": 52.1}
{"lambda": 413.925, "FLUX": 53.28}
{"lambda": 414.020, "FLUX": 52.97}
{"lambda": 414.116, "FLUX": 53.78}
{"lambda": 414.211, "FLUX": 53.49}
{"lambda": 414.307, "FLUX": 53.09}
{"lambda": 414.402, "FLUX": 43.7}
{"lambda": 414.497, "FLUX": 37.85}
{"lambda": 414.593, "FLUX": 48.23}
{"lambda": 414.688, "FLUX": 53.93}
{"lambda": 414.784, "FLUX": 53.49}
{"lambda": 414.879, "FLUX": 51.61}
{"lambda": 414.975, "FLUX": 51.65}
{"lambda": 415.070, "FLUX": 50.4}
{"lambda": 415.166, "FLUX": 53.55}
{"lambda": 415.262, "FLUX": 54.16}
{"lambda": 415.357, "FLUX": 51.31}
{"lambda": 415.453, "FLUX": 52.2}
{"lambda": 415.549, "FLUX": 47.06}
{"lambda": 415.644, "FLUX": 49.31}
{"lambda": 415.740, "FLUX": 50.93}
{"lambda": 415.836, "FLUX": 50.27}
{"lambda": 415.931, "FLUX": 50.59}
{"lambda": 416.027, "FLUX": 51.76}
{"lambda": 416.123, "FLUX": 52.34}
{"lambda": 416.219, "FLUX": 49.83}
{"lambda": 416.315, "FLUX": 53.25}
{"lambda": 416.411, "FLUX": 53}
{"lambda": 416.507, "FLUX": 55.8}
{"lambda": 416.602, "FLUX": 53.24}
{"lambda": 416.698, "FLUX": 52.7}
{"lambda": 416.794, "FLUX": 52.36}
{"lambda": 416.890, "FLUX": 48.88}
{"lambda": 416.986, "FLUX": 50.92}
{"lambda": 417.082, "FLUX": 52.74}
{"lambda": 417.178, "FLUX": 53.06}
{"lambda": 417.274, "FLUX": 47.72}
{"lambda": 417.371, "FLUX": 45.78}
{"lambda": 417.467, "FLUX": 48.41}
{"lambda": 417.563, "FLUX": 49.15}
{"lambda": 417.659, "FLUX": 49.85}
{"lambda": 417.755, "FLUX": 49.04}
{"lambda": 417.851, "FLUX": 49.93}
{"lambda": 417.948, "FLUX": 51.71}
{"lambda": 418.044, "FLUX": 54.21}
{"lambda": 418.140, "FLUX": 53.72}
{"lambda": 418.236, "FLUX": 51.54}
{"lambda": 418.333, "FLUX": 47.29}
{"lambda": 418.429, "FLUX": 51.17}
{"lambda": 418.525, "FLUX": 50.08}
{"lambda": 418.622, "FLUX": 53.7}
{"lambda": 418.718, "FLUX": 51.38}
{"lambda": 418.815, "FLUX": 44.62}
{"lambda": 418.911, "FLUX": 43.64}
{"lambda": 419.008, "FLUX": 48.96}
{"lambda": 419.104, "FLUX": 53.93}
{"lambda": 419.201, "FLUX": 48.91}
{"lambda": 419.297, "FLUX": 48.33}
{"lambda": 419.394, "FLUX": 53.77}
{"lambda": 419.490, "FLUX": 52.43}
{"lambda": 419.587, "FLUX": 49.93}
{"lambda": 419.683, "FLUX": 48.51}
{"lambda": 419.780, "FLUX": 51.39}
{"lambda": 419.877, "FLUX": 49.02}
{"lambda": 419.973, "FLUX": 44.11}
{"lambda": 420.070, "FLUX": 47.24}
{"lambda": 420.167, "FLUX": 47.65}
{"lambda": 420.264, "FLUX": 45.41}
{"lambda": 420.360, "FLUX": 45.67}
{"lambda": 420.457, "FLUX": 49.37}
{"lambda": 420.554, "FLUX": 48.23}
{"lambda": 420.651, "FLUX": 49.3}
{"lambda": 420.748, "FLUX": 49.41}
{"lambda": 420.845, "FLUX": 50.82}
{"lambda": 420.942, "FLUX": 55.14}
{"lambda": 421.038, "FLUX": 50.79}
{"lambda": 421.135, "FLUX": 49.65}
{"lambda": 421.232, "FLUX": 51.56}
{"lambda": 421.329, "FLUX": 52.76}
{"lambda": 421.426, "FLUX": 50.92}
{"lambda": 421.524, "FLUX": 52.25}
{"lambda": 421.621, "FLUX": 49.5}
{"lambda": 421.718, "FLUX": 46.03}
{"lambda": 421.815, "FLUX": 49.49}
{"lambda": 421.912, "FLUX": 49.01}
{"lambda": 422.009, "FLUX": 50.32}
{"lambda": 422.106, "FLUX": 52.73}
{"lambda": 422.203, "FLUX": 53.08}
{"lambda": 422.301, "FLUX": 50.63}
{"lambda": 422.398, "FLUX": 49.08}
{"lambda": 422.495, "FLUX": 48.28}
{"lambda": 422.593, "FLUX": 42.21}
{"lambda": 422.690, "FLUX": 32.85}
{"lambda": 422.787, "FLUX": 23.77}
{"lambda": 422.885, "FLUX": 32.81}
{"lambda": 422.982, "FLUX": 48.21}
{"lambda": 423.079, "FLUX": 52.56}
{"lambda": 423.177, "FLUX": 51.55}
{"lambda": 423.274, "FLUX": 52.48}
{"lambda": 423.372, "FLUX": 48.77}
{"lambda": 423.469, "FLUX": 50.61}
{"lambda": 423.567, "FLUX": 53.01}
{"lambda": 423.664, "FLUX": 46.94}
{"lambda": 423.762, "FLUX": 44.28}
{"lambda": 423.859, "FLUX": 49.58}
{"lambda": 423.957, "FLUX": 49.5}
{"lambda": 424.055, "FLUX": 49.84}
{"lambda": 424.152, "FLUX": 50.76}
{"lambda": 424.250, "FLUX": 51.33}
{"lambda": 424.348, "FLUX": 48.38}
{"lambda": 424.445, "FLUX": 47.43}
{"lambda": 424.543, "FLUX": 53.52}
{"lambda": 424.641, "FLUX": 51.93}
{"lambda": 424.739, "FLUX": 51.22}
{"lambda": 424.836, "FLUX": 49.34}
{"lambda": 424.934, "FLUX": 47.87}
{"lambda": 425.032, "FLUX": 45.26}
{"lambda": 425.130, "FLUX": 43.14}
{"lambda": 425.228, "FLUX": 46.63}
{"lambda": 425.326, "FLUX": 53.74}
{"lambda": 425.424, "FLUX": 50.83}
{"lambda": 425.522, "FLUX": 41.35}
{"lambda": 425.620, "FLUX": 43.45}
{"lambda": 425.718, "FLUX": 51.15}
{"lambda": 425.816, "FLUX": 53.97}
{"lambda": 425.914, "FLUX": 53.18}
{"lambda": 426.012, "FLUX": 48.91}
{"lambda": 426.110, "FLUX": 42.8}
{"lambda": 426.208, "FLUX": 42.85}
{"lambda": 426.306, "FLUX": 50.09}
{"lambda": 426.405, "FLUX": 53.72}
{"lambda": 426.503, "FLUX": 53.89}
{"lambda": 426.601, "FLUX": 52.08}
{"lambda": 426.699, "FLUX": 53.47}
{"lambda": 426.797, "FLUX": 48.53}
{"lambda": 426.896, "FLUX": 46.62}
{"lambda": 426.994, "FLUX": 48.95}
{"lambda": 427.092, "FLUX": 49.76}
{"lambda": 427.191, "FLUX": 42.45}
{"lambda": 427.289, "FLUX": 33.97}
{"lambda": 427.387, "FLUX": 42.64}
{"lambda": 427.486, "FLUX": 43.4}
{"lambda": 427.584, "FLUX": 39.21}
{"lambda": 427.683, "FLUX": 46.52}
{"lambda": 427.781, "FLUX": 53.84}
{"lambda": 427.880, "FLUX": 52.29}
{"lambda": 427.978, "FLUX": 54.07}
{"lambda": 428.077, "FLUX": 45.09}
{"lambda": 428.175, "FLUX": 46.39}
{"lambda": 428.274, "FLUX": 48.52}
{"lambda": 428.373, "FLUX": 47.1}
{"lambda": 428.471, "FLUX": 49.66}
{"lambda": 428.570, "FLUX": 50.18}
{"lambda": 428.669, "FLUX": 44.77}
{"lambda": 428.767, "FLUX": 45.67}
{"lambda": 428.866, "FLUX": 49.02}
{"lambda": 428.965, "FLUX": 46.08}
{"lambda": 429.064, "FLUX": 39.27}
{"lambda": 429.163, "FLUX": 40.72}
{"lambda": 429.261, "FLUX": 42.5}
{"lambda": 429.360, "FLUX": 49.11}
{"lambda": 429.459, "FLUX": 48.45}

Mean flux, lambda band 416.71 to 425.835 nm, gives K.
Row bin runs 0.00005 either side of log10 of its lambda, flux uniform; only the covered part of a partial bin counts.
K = 49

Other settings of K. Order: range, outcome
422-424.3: 47.2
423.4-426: 49.2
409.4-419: 50.5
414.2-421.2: 50.2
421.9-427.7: 47.6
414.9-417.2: 51.7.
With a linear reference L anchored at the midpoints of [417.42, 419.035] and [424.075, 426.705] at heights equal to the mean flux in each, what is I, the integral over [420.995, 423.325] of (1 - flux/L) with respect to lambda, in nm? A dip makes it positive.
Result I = 0.09 nm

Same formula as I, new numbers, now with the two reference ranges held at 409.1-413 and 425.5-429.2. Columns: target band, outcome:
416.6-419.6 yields -0.08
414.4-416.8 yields -0.07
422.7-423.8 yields 0.06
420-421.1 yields -0.01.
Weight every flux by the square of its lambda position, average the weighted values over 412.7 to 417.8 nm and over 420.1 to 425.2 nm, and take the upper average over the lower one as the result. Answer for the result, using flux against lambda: 0.99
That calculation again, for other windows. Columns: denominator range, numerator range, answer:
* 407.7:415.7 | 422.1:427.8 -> 1.00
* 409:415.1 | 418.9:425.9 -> 1.01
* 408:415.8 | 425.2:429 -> 1.01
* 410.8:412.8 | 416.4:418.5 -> 1.01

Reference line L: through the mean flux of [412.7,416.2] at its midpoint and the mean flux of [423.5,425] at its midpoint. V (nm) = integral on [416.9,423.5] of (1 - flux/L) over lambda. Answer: 0.15 nm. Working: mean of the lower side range 50.8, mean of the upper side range 49.6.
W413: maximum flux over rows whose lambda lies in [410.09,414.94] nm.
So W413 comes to 55.14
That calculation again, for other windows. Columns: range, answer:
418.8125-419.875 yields 53.93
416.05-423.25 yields 55.8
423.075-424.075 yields 53.01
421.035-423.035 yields 53.08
